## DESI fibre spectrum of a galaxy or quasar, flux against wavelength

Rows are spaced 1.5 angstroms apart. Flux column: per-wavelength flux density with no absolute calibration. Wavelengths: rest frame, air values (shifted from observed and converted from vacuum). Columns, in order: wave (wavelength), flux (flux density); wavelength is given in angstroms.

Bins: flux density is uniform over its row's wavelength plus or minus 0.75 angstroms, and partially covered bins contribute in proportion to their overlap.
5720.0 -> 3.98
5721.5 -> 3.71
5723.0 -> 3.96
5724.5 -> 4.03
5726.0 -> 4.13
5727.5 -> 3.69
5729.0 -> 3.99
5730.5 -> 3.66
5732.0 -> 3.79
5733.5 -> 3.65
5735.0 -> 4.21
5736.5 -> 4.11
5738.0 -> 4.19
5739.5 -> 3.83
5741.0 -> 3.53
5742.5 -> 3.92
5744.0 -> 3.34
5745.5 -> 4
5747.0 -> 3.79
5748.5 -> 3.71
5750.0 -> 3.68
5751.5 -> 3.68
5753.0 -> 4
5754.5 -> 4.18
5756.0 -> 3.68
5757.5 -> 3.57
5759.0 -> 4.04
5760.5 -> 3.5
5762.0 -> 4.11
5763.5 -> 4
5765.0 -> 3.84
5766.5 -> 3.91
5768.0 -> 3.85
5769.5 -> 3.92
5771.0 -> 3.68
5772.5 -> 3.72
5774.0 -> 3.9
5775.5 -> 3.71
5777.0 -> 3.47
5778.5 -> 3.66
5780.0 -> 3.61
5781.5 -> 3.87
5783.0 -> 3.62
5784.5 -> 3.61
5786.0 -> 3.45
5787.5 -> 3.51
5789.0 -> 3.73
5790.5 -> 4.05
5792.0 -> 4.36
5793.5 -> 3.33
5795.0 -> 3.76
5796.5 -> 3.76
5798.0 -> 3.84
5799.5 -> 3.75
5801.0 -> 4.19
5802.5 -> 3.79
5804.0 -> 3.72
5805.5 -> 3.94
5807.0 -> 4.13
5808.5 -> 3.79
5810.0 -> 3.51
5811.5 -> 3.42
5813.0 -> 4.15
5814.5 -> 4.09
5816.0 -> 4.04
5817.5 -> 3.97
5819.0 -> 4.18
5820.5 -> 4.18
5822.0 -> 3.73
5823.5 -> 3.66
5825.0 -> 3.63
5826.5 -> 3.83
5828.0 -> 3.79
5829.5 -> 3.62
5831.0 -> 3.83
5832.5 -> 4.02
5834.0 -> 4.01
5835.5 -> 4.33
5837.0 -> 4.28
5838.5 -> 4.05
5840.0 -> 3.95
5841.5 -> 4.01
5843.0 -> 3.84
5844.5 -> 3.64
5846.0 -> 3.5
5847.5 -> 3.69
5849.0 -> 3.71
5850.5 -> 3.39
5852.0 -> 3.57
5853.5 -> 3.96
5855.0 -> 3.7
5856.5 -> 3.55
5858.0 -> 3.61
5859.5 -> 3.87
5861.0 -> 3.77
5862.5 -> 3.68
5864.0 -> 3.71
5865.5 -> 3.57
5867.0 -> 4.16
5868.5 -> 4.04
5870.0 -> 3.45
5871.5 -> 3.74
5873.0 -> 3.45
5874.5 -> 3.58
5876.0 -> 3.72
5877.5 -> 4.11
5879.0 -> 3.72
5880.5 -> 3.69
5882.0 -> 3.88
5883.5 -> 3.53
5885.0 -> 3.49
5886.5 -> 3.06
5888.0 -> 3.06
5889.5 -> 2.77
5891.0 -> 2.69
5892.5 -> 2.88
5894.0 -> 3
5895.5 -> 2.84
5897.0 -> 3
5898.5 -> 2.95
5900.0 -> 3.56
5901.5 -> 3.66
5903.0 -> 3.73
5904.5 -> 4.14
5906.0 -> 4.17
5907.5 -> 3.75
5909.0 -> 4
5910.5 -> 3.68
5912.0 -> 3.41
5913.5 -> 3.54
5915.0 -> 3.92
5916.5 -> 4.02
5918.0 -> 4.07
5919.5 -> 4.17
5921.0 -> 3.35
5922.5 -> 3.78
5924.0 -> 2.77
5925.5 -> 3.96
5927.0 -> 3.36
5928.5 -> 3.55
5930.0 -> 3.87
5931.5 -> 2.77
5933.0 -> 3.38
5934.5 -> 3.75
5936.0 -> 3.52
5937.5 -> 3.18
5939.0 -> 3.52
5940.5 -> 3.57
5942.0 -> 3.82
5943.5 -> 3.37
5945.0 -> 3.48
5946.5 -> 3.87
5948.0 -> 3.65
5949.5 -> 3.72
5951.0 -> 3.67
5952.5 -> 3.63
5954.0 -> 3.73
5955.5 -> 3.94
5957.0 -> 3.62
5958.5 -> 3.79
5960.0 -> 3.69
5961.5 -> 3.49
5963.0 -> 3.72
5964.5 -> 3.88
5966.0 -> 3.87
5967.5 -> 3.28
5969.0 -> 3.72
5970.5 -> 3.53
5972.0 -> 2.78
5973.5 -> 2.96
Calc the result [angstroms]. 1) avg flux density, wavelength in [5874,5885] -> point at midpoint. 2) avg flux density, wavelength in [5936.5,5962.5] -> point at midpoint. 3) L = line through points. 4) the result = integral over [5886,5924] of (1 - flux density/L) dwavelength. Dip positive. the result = 2.2 angstroms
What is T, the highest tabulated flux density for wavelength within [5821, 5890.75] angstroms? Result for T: 4.33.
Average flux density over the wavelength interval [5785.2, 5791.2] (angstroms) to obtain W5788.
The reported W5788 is 3.68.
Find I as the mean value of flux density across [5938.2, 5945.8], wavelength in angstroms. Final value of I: 3.55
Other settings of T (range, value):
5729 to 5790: 4.21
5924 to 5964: 3.96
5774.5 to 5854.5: 4.36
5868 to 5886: 4.11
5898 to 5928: 4.17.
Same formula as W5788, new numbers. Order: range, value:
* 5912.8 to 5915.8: 3.74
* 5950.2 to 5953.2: 3.65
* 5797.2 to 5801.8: 3.92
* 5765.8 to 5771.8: 3.84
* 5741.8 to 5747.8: 3.76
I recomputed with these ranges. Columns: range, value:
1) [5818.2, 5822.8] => 4.03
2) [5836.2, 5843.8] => 4.03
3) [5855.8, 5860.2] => 3.68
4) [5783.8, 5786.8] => 3.53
